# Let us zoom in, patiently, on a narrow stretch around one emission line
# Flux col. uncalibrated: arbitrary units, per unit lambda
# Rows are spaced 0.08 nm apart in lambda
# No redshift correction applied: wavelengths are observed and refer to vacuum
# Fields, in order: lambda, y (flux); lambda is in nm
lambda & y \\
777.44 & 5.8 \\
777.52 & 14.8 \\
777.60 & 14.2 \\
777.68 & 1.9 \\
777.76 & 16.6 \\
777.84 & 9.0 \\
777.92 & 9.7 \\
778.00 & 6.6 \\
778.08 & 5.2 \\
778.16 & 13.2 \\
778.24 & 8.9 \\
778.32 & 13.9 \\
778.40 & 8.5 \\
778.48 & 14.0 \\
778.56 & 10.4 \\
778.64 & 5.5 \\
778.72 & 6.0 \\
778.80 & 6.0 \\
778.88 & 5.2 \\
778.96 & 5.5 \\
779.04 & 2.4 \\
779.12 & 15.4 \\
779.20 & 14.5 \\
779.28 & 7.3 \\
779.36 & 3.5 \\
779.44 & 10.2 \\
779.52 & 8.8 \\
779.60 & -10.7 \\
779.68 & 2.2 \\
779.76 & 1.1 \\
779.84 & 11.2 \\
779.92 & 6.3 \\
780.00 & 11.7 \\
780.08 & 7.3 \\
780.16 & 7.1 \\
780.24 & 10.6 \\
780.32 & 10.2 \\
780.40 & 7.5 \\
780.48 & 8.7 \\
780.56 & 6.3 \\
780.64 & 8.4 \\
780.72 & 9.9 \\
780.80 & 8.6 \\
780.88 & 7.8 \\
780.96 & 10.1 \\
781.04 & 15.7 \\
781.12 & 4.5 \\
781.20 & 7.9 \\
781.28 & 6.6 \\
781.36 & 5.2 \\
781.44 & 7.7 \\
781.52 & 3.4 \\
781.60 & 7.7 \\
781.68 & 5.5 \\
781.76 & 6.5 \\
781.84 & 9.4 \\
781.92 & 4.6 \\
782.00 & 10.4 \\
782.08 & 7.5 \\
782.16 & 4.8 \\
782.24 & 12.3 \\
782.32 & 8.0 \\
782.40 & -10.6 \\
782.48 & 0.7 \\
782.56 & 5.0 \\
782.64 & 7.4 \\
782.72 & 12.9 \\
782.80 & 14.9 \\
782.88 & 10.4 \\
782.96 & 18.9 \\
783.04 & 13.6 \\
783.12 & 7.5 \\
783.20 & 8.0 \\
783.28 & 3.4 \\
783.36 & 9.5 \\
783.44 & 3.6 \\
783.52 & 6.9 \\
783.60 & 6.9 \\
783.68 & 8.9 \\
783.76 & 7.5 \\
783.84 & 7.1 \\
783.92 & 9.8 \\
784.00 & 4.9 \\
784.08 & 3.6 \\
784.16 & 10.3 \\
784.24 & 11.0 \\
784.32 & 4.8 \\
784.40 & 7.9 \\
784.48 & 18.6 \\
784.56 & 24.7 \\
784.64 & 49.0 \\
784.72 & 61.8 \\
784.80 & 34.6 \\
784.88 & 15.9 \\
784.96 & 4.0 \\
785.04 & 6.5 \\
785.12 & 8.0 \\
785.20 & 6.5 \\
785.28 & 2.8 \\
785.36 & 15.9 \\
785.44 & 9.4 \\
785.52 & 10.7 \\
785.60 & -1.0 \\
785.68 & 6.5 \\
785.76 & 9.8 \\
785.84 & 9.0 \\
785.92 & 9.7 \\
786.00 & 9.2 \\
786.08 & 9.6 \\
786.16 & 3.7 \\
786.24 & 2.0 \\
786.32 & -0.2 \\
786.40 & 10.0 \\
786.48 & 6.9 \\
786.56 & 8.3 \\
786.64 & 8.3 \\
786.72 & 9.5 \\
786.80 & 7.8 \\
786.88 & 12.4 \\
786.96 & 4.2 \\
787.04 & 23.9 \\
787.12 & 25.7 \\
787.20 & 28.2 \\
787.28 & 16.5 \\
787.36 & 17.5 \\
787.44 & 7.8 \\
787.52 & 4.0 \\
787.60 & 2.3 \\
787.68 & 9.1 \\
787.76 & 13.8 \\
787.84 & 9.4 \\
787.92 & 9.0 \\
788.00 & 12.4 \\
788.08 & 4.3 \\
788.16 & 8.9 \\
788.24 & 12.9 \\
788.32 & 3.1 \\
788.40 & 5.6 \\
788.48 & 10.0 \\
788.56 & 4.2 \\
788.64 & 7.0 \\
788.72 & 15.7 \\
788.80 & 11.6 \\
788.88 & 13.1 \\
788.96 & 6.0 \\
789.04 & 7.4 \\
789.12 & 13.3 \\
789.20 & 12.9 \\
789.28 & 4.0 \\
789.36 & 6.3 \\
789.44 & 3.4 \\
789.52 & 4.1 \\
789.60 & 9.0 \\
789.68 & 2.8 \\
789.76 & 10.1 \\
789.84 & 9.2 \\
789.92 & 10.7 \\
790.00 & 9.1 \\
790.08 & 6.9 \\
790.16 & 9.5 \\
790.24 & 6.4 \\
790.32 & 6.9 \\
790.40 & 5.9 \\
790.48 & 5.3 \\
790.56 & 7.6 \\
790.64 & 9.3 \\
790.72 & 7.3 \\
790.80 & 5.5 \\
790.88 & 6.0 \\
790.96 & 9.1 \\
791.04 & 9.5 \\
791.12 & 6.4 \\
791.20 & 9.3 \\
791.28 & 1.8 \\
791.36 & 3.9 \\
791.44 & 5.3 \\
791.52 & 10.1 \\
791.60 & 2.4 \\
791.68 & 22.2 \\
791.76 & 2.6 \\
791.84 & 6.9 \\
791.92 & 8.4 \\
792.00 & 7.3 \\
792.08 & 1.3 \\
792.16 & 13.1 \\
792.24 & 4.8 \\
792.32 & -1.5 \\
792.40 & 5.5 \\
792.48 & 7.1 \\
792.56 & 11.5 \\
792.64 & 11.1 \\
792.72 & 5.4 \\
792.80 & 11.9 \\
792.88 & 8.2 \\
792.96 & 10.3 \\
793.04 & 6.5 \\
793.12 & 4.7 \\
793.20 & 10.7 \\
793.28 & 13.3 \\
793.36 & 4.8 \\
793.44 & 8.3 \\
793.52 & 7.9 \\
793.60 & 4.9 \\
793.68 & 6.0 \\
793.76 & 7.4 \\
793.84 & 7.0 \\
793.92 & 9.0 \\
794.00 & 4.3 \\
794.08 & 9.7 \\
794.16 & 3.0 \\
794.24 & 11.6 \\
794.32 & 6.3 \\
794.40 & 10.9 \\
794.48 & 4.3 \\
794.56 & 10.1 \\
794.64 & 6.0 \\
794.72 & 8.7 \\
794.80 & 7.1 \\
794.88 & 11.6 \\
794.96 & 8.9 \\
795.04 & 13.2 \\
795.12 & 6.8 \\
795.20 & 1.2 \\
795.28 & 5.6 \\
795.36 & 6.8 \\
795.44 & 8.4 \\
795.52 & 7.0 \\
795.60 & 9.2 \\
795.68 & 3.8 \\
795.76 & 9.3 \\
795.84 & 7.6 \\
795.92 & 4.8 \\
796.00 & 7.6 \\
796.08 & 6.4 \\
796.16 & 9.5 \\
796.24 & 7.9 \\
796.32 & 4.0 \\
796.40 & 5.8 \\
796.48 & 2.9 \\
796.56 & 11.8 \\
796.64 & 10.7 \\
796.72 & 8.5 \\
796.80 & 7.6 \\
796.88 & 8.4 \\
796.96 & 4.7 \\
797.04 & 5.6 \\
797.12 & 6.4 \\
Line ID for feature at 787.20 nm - [N II] 6583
